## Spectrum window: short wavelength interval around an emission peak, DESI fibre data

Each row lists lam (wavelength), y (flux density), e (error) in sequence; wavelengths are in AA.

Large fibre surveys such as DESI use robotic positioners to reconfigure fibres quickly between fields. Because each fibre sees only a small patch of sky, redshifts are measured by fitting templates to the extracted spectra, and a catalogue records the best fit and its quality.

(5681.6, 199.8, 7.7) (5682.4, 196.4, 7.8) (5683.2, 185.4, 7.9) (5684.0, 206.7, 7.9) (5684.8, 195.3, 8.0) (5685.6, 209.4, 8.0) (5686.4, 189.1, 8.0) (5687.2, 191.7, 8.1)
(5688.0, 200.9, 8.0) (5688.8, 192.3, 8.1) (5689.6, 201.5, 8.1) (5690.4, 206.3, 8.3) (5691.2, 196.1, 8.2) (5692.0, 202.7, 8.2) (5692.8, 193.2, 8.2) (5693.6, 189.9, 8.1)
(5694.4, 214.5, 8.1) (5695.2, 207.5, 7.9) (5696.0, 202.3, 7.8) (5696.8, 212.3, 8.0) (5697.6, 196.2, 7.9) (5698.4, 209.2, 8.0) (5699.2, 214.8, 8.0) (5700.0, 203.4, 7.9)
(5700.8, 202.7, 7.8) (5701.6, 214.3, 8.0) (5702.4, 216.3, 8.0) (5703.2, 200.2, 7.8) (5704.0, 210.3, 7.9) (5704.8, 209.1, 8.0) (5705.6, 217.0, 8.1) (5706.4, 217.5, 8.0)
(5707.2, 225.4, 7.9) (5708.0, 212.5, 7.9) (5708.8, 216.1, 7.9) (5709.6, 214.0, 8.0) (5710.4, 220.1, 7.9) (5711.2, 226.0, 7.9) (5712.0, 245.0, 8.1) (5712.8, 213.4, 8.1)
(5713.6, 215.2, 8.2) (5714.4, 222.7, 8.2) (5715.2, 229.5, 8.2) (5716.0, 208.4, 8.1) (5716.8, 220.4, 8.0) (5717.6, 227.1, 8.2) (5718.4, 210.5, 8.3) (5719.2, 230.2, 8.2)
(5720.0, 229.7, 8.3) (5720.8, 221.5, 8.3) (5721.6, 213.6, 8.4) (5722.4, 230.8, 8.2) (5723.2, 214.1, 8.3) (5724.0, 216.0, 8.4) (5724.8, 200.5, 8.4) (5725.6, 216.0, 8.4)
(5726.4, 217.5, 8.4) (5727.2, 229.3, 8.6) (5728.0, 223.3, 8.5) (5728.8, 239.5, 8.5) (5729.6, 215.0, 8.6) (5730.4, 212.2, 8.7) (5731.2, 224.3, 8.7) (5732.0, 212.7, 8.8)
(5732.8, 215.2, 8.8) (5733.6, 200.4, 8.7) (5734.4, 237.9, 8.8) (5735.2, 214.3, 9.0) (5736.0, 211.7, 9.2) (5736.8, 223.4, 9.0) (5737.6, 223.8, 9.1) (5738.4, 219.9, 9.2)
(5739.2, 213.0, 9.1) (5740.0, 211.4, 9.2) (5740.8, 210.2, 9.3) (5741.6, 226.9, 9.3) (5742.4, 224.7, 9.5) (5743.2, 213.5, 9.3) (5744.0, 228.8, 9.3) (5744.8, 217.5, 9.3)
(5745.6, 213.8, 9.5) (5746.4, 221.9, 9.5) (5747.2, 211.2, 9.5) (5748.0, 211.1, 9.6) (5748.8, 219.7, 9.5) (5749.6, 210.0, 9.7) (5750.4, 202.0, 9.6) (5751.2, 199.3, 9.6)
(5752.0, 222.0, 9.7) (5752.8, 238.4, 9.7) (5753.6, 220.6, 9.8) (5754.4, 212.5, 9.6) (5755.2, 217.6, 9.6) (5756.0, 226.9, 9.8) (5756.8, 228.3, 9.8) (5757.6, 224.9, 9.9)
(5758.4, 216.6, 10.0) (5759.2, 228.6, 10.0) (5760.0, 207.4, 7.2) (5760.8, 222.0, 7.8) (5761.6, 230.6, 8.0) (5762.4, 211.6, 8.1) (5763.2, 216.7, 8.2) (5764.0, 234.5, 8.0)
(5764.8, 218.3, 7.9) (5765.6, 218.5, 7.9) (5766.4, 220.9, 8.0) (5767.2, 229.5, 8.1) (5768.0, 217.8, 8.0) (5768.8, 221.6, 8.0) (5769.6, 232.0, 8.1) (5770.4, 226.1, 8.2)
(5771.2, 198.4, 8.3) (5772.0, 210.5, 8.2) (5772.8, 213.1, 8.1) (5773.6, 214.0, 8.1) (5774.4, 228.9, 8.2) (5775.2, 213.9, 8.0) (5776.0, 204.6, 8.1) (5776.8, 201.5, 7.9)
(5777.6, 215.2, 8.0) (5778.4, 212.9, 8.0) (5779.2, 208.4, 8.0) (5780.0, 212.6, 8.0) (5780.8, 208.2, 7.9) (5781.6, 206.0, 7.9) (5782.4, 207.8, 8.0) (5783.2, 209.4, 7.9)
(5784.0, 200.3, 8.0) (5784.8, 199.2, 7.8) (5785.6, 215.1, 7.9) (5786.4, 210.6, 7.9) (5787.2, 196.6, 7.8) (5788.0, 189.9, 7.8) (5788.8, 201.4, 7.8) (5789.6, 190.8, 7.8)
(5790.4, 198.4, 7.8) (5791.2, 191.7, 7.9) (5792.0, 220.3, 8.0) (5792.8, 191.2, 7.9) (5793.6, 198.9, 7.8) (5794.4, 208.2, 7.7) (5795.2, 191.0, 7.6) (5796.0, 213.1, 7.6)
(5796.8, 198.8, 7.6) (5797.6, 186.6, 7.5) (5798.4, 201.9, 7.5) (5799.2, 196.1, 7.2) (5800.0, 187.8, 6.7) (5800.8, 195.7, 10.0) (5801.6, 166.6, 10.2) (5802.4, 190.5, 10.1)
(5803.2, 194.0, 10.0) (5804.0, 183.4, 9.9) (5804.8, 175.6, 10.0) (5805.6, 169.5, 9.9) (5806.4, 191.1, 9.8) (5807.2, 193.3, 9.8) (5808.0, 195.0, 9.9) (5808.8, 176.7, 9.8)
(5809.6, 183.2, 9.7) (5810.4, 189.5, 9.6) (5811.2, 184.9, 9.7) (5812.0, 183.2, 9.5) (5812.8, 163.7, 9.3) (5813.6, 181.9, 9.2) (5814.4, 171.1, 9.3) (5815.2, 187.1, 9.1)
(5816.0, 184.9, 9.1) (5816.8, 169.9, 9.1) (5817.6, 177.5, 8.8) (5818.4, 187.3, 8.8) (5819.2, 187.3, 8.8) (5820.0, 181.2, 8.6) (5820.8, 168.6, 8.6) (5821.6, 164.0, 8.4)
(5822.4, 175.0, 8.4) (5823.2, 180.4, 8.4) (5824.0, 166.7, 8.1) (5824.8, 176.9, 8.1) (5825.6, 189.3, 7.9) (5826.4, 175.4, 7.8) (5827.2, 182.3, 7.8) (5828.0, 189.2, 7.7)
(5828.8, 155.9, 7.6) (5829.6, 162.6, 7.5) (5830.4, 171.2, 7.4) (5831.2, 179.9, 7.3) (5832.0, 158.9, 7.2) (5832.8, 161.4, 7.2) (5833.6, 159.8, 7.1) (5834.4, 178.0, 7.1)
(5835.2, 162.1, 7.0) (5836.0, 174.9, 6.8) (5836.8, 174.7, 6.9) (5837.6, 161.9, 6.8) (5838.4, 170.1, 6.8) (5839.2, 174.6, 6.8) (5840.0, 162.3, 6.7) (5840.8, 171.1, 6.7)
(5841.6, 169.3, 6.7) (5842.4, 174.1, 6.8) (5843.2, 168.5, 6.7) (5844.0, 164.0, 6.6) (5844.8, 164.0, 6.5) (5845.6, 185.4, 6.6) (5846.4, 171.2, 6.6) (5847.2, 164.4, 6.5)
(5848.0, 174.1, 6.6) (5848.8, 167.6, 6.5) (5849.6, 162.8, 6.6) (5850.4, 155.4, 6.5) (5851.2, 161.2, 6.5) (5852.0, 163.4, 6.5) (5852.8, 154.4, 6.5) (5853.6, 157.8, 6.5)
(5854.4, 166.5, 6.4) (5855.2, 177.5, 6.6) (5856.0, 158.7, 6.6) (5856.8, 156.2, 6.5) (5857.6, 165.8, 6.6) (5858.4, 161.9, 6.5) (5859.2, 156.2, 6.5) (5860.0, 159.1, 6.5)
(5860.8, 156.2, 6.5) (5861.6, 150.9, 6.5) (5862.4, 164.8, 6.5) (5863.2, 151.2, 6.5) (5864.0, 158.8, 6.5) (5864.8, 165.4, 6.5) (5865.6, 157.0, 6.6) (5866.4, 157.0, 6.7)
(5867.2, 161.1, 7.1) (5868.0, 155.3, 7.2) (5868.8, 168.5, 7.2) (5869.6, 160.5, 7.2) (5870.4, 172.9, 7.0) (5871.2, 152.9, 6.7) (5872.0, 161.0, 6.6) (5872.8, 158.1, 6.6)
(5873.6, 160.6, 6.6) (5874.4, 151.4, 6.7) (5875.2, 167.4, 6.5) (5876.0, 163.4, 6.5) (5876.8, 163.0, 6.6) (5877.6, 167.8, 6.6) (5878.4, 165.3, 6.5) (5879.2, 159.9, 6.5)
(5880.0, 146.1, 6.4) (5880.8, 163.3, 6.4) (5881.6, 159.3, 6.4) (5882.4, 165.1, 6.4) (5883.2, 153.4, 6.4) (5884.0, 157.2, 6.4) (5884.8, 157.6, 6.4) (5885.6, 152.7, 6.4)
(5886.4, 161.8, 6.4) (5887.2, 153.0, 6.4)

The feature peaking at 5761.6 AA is C III]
